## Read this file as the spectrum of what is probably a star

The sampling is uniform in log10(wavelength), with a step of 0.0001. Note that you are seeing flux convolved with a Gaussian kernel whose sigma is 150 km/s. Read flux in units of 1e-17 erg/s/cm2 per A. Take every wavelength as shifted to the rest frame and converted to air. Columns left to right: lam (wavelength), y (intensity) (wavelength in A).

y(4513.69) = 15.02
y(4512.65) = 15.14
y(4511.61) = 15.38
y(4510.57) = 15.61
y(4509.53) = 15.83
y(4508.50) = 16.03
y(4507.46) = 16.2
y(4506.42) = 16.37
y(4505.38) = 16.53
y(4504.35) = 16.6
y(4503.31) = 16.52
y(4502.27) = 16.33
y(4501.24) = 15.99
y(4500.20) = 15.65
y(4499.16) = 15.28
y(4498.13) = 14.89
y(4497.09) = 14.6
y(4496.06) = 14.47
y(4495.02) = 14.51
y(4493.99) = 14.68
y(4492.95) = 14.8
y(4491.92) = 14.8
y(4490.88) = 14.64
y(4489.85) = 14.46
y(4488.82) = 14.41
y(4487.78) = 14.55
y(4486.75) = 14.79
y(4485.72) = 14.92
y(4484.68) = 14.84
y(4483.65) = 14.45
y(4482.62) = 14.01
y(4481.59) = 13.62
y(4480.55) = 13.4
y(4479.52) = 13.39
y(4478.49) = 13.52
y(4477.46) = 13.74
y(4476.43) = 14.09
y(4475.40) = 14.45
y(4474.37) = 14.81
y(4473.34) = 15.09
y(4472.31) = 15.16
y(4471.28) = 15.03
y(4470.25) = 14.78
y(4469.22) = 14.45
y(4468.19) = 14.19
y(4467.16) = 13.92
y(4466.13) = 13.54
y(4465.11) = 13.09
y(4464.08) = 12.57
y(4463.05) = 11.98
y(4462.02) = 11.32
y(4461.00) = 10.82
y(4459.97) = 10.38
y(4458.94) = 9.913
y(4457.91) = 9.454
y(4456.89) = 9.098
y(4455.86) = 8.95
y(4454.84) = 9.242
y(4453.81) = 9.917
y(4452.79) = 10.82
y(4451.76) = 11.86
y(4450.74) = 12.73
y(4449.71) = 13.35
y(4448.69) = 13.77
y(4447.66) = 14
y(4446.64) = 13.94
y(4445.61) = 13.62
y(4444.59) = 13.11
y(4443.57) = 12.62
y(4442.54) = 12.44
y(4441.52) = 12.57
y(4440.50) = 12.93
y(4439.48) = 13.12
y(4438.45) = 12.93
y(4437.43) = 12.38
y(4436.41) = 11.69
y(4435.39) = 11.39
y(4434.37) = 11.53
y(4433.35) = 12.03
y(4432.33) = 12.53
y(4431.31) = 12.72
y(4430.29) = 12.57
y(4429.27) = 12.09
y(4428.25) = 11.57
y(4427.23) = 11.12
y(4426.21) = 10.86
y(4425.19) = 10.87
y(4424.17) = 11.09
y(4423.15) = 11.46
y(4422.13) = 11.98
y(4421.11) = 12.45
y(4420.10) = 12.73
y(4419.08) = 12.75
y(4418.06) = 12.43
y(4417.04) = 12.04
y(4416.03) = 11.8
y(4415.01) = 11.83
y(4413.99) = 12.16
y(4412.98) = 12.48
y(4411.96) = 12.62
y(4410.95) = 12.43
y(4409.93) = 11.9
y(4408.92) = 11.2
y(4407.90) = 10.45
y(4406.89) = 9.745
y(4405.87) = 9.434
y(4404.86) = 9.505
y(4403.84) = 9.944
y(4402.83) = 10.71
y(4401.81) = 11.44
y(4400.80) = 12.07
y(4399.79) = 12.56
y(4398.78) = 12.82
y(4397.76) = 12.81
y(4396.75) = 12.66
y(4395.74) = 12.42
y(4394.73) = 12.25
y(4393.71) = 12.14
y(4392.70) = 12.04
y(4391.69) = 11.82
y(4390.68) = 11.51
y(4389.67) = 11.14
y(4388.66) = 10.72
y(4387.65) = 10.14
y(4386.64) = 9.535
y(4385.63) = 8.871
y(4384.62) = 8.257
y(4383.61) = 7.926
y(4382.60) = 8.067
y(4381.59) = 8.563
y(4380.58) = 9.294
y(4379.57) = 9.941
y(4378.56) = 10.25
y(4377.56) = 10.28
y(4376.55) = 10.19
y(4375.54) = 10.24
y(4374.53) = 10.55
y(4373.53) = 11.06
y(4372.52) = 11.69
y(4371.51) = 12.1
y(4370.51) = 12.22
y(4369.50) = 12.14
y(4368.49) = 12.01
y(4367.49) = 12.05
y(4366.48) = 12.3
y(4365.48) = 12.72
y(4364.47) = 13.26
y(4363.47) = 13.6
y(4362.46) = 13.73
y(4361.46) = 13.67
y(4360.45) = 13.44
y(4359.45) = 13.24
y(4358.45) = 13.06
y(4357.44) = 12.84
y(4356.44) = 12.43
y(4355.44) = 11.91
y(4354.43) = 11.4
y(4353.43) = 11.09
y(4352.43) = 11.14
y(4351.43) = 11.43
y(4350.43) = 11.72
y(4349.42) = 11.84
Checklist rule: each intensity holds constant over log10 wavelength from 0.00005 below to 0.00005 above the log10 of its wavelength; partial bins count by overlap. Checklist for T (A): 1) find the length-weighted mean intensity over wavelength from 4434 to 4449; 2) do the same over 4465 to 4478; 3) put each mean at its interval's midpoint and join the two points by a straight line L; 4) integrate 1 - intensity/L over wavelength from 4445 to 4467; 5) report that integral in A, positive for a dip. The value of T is 3.0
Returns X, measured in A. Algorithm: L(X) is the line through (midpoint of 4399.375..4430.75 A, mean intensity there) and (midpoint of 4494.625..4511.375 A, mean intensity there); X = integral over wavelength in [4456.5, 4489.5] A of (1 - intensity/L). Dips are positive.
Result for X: 2.2 A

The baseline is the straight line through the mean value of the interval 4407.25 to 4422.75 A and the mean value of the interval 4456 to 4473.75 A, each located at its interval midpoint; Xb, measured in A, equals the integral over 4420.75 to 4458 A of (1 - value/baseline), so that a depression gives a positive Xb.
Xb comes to 1.08 A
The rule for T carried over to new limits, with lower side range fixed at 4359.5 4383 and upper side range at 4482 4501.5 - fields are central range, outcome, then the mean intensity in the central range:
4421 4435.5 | 1.4 A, 11.7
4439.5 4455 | 1.1 A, 12.6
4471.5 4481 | 0.1 A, 14.2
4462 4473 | 0.3 A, 13.8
